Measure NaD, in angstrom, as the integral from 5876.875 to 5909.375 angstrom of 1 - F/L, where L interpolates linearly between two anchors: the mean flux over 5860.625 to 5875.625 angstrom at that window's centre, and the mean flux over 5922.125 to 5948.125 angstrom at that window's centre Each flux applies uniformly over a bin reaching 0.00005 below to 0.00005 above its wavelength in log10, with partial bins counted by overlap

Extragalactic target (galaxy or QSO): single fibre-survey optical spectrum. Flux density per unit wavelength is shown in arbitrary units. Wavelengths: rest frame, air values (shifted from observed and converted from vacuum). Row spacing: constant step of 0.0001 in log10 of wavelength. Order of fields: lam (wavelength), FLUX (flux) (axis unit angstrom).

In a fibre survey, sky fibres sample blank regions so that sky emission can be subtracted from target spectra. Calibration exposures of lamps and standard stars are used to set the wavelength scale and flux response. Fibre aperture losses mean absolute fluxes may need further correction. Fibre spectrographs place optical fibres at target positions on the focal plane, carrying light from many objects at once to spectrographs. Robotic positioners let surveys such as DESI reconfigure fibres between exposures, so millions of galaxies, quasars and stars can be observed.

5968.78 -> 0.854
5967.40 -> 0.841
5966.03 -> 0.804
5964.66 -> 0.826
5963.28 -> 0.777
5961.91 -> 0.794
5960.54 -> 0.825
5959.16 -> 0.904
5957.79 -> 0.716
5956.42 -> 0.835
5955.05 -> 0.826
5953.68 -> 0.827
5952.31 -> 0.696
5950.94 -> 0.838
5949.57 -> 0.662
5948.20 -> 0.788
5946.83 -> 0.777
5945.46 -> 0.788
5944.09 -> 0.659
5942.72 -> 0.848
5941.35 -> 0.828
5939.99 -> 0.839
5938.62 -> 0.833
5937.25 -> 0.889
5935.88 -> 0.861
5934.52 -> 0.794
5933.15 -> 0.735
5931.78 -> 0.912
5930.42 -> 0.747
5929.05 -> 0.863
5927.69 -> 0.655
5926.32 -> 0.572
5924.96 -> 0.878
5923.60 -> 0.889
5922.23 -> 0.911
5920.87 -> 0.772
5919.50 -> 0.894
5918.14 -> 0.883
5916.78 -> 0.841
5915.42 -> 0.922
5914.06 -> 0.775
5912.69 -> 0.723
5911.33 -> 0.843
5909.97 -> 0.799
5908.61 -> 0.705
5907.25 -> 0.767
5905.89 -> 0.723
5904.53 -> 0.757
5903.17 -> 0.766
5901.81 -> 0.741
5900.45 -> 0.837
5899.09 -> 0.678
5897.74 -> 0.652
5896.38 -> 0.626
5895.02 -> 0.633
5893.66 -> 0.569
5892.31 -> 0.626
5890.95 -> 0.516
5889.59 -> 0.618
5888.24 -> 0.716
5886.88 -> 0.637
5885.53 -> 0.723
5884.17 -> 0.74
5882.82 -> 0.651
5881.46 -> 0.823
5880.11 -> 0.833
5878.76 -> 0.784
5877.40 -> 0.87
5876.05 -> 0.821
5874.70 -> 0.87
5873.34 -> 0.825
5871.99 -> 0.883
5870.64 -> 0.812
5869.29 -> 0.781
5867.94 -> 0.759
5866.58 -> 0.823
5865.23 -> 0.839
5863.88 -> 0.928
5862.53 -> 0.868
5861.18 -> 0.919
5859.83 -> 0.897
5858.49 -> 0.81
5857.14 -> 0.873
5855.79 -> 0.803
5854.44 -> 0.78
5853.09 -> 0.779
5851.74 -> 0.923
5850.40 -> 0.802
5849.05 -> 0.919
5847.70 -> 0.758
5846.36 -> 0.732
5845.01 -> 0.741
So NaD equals 4.8 angstrom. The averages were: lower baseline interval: 0.845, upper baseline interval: 0.801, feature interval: 0.707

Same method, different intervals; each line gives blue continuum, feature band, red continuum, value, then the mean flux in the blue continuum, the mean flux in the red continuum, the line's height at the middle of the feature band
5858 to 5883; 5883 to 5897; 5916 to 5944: 3.19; 0.835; 0.819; 0.83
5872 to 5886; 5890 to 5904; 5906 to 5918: 2.34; 0.799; 0.797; 0.798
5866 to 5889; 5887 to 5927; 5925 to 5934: 1.24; 0.784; 0.757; 0.769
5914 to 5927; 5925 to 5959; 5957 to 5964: 1.34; 0.837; 0.803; 0.819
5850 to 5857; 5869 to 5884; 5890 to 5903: -1.60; 0.822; 0.657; 0.734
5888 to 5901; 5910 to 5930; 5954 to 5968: -2.99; 0.643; 0.815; 0.709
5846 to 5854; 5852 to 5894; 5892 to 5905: -1.24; 0.821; 0.689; 0.759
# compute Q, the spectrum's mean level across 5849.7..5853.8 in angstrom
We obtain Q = 0.835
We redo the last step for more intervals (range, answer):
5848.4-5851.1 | 0.862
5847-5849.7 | 0.837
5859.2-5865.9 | 0.89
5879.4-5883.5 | 0.77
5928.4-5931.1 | 0.804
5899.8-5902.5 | 0.788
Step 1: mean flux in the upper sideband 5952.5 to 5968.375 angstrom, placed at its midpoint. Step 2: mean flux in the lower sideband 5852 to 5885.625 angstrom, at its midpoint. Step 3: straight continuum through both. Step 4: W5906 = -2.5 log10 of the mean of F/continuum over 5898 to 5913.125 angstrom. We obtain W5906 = 0.09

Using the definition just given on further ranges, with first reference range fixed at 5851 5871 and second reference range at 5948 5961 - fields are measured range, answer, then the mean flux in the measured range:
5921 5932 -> 0.011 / 0.798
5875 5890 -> 0.105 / 0.753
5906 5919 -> 0.012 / 0.804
